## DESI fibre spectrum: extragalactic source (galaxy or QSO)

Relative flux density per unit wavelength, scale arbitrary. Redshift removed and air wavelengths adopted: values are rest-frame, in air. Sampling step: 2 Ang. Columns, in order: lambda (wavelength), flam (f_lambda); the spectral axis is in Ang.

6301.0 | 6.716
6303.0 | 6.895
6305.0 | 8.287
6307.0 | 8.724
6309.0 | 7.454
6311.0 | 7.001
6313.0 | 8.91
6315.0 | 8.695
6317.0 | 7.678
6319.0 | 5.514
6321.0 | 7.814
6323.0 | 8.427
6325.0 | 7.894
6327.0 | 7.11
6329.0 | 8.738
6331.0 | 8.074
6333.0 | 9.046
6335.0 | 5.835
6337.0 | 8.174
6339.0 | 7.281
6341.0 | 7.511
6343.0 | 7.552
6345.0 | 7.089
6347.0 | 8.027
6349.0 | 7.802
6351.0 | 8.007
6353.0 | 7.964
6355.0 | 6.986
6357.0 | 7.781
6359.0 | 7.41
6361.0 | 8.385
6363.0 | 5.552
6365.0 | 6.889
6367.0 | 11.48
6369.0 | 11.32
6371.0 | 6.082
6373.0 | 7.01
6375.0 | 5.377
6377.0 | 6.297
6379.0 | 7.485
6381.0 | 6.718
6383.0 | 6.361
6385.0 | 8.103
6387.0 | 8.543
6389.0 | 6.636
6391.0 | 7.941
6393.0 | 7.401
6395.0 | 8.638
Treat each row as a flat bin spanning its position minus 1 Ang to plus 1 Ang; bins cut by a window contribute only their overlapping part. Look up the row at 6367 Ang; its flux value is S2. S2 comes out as 11.48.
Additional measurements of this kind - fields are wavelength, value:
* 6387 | 8.543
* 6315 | 8.695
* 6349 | 7.802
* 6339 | 7.281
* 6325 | 7.894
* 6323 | 8.427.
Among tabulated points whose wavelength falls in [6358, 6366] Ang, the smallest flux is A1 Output 5.552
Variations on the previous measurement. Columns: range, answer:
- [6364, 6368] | 6.889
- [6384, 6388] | 8.103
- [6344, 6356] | 6.986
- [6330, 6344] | 5.835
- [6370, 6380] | 5.377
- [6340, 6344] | 7.511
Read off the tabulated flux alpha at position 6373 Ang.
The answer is 7.01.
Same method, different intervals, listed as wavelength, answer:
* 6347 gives 8.027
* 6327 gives 7.11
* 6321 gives 7.814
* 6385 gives 8.103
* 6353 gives 7.964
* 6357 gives 7.781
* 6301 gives 6.716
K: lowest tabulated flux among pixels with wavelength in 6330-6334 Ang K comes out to 8.074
